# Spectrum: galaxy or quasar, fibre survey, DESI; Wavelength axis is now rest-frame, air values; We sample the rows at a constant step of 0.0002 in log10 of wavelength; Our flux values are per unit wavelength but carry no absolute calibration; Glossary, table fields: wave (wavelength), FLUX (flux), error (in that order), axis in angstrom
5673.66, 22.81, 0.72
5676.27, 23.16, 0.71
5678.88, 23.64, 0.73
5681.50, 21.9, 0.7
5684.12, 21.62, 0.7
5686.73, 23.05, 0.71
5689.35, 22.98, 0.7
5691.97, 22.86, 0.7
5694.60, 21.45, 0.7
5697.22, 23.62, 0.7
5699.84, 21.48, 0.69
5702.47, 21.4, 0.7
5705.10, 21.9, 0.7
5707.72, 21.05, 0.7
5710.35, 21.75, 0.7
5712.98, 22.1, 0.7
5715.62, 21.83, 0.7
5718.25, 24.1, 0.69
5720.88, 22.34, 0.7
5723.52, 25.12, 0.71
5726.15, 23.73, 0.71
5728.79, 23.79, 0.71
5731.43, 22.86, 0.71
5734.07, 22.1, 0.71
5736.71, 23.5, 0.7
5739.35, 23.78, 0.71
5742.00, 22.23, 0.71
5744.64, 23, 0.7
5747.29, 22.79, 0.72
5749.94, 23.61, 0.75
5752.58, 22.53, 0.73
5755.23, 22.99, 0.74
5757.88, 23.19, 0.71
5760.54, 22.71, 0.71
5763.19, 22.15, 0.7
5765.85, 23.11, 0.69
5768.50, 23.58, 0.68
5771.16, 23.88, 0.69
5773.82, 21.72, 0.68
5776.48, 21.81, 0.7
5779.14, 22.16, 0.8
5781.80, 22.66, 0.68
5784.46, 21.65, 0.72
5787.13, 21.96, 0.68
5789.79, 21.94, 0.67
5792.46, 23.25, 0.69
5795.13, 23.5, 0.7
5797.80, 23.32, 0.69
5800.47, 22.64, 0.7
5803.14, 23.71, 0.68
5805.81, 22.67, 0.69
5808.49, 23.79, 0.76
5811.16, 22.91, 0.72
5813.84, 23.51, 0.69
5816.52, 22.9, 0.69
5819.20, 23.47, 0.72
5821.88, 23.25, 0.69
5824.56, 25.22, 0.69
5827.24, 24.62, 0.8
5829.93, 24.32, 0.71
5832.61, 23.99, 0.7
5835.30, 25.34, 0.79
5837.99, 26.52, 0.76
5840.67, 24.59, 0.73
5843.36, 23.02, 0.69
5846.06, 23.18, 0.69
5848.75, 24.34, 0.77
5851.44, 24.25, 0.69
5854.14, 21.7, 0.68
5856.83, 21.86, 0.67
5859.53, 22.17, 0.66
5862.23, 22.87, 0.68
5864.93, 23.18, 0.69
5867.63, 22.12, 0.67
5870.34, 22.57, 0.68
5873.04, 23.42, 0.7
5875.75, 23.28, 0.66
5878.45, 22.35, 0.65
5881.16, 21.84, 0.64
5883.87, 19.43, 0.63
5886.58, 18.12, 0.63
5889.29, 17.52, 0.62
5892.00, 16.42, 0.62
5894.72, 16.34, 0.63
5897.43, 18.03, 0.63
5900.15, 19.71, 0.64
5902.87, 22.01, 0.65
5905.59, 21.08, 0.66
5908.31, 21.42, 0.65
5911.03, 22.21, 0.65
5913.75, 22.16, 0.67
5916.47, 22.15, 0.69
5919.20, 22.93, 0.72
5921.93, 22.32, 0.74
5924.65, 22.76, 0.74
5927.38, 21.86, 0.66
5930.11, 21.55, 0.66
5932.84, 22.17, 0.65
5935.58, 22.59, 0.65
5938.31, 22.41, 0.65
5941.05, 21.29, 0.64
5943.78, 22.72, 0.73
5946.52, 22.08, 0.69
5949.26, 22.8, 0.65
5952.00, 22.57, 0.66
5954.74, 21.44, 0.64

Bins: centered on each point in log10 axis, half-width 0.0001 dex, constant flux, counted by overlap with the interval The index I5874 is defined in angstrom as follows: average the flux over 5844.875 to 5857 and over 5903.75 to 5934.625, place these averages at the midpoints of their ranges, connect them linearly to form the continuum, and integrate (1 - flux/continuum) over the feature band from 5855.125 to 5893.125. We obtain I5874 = 2.6 angstrom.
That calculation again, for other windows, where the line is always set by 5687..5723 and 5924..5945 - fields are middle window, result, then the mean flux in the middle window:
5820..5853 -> -3.2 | 24.4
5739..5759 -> -0.6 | 23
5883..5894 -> 2.2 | 17.7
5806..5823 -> -0.8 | 23.3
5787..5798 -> -0.3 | 22.8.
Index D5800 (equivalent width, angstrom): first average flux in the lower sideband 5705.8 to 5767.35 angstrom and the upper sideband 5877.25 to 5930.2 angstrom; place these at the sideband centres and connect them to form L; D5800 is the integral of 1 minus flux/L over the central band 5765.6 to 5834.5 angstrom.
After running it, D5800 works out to -3.6 angstrom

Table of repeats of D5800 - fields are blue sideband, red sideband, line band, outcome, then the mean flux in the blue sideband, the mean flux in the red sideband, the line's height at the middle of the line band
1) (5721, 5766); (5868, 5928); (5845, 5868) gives -1.5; 23.1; 20.9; 21.5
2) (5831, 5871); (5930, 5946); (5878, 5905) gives 4.4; 23.5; 22.2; 22.9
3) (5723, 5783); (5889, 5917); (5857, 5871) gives -1.2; 23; 19.9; 20.7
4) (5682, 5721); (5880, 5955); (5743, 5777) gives -1.5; 22.2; 21.1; 21.9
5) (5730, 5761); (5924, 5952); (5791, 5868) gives -3.1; 22.9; 22.2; 22.6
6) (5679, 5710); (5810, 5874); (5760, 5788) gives 0.5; 22.2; 23.6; 22.9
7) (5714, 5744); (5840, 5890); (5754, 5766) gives 0.1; 23.2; 22.2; 23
